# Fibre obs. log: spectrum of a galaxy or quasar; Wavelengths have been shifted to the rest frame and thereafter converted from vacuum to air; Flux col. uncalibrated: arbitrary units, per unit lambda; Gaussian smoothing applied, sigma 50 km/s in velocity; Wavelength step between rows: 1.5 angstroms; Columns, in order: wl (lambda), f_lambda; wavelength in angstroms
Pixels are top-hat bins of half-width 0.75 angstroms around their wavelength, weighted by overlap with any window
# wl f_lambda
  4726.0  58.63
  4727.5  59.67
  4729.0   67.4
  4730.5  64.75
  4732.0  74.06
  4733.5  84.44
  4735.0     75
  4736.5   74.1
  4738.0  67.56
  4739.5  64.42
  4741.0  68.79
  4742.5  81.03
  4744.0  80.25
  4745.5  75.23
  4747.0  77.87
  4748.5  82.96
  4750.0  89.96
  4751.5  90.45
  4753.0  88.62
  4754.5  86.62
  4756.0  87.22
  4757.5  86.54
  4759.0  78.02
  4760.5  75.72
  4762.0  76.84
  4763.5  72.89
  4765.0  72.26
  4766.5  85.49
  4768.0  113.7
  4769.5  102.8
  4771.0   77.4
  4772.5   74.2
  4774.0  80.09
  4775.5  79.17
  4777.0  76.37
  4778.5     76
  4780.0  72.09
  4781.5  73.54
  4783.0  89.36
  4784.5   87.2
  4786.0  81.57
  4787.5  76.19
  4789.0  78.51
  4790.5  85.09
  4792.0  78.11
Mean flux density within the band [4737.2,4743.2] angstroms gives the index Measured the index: 70.4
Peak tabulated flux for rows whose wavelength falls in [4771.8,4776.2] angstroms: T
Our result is 80.09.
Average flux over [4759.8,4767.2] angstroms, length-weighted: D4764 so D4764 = 76.6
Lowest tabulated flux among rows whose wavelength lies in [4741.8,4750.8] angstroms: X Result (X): 75.23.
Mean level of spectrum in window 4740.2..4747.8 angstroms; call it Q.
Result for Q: 76.6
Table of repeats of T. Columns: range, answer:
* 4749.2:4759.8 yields 90.45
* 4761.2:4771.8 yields 113.7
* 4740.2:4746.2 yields 81.03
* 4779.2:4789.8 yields 89.36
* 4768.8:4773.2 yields 102.8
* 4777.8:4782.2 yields 76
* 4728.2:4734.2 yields 84.44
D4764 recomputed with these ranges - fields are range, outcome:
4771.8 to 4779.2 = 77.2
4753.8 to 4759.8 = 84.5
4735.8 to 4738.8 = 70.7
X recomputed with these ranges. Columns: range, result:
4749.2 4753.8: 88.62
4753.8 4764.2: 72.89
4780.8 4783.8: 73.54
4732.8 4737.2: 74.1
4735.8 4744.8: 64.42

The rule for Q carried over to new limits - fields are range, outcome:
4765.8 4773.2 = 90.9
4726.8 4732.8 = 66.7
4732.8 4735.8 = 79.5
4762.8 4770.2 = 89.4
